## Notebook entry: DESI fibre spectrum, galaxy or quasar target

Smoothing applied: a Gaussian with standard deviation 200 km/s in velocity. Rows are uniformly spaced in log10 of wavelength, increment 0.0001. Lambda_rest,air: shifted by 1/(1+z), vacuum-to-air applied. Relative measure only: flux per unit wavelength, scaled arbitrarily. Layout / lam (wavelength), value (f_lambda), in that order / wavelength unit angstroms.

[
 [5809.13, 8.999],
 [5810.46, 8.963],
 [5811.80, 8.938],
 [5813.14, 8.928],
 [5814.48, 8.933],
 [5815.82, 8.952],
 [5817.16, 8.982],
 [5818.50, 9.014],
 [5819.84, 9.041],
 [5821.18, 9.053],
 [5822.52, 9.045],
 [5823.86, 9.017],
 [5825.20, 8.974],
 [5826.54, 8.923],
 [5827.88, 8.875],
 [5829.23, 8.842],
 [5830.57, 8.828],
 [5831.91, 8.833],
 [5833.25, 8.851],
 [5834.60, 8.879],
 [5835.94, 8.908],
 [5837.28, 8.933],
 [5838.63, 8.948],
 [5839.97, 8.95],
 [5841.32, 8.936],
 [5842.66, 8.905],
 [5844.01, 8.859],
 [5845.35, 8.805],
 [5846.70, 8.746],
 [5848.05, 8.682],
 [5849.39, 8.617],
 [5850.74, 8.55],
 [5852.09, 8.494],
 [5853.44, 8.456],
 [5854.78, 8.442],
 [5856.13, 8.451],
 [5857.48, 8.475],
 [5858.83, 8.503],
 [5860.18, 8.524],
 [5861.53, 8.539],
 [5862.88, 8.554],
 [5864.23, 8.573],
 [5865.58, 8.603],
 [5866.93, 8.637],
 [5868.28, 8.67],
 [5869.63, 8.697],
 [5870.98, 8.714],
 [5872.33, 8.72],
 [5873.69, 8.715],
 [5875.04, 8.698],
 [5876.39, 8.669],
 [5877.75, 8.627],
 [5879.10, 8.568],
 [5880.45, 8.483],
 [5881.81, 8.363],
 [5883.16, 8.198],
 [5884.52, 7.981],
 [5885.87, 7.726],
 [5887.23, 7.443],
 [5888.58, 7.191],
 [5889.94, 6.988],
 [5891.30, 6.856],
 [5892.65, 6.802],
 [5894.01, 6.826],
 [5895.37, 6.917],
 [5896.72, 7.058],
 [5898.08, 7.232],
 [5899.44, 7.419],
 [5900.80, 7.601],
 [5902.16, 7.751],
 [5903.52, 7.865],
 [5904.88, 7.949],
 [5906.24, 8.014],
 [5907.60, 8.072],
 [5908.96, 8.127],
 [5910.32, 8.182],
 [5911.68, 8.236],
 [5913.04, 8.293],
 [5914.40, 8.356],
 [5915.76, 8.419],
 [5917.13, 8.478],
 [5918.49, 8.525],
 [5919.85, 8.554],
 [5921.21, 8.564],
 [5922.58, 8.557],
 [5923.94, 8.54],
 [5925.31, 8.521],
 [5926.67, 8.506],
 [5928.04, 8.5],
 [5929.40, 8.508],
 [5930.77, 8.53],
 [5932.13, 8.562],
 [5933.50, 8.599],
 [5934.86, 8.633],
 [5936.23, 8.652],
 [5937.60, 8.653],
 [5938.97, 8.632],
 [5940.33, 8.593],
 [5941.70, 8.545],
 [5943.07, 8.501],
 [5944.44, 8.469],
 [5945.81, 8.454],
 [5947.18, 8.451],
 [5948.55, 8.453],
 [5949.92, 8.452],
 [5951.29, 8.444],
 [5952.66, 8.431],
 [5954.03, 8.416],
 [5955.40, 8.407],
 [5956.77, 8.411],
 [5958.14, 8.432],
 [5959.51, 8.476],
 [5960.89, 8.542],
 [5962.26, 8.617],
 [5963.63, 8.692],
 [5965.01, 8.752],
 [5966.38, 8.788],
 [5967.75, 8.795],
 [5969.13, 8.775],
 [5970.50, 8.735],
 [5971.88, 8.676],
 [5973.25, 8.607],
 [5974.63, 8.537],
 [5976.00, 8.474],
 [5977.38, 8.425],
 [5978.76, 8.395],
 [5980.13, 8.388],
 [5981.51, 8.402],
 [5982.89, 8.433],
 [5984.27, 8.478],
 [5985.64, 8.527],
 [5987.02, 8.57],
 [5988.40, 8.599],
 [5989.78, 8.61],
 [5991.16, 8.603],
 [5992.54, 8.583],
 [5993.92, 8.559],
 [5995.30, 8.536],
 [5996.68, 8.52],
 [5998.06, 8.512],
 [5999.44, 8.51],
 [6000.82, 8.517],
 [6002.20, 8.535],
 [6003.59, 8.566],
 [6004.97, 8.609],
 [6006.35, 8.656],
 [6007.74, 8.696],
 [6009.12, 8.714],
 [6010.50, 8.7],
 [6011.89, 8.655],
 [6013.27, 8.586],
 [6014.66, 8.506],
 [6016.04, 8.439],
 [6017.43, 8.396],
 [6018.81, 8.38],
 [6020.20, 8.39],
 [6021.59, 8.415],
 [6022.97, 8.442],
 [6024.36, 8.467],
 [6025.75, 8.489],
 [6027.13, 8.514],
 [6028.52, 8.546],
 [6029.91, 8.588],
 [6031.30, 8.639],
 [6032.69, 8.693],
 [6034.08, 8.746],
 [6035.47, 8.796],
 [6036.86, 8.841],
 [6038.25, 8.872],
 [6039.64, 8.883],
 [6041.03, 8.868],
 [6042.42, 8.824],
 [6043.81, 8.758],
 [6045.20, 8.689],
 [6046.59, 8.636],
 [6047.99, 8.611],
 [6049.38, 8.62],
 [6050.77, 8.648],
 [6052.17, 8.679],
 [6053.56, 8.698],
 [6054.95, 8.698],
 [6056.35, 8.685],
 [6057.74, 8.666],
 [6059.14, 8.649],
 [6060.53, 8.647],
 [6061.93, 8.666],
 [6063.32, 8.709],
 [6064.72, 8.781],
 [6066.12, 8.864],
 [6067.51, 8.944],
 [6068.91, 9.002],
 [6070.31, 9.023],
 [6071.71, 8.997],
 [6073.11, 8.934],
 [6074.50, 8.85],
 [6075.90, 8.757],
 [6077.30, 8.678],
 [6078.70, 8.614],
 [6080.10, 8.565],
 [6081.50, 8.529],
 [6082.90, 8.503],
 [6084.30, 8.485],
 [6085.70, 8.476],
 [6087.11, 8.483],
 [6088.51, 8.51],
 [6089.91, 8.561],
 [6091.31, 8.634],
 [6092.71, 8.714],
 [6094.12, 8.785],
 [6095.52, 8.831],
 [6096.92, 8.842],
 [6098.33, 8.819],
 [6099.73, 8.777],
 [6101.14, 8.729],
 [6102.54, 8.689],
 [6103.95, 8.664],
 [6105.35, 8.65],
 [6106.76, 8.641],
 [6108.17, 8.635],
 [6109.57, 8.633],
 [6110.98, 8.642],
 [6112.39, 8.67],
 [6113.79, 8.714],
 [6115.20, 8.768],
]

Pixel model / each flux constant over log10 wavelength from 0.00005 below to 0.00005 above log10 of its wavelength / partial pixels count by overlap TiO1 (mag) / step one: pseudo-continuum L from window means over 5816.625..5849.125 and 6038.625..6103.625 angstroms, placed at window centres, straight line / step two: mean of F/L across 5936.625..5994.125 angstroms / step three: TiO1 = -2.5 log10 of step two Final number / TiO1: 0.03 mag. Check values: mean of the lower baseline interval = 8.91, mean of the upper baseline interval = 8.72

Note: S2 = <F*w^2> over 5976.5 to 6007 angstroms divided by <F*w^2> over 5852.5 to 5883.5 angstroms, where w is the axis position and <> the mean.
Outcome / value 1.04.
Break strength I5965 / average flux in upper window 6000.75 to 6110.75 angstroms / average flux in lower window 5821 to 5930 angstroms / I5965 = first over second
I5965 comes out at 1.04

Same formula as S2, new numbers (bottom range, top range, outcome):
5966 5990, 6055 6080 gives 1.06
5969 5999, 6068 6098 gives 1.05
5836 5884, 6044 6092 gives 1.08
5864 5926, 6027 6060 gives 1.13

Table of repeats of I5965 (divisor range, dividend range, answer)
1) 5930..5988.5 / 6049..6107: 1.02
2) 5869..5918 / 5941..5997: 1.07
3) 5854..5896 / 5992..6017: 1.05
